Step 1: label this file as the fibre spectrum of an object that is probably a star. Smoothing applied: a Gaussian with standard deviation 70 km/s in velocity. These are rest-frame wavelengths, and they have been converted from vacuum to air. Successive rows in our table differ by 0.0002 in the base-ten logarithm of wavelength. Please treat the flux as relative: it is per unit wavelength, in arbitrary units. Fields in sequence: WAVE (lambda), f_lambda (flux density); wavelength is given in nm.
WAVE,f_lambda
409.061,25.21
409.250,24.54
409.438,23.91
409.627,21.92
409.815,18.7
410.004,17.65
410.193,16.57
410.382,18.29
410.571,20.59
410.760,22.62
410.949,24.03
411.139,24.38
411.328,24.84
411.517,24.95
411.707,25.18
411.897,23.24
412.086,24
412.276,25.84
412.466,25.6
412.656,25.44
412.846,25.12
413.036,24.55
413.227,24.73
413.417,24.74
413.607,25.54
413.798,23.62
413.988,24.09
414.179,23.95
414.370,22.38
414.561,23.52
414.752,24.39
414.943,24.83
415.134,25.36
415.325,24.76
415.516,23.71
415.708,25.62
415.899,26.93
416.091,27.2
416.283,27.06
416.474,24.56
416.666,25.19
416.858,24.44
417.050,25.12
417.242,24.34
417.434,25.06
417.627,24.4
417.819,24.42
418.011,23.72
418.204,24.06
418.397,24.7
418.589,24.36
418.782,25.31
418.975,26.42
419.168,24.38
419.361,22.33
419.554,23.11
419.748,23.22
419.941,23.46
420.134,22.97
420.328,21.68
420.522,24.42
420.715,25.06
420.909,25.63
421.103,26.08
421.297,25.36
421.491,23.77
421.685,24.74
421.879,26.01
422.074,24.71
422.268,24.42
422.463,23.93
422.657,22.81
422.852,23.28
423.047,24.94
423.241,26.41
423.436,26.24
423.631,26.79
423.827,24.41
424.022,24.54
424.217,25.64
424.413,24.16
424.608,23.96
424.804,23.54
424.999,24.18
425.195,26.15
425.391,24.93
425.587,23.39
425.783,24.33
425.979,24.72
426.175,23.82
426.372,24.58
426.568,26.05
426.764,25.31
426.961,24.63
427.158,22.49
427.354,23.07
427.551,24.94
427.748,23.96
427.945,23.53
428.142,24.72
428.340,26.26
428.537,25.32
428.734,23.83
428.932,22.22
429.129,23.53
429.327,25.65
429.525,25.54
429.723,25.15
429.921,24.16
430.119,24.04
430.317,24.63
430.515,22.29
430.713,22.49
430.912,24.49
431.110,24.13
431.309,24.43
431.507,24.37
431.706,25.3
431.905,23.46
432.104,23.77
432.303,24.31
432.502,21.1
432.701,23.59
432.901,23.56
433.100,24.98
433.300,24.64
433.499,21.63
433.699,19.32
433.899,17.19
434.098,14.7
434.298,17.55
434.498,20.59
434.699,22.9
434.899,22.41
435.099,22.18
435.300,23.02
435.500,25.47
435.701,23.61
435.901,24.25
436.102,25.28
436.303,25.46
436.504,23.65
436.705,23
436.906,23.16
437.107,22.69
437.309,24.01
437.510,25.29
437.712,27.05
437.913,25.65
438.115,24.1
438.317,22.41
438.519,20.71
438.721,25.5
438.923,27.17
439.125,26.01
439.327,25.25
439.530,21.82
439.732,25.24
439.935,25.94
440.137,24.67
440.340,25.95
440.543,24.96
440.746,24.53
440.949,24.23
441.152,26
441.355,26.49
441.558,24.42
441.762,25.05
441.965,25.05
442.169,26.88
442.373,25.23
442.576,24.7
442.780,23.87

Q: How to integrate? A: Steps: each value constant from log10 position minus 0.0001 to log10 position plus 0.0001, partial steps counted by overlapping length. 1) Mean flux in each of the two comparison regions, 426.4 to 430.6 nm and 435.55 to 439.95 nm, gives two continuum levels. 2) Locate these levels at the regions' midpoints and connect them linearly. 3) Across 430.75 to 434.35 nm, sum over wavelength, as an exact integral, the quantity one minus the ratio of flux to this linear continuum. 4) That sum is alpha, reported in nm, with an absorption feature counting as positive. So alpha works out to 0.29 nm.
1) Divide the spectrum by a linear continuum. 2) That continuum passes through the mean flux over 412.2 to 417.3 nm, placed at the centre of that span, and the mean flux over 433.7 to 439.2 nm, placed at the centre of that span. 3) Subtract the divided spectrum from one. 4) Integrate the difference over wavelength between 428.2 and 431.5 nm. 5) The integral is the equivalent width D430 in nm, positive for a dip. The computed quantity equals -0.09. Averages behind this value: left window 24.9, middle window 24.3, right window 23.1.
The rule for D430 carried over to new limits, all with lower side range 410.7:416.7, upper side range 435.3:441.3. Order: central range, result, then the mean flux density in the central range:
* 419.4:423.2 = 0.08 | 24.2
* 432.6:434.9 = 0.33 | 21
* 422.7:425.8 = -0.01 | 24.8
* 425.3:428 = 0.04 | 24.3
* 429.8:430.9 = 0.04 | 23.6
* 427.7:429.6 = 0.01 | 24.4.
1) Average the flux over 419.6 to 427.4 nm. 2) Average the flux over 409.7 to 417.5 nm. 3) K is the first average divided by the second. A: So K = 1.02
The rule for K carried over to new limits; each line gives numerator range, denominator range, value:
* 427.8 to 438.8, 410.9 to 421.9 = 0.95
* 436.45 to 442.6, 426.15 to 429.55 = 1.01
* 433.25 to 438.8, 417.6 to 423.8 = 0.93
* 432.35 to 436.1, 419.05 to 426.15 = 0.90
